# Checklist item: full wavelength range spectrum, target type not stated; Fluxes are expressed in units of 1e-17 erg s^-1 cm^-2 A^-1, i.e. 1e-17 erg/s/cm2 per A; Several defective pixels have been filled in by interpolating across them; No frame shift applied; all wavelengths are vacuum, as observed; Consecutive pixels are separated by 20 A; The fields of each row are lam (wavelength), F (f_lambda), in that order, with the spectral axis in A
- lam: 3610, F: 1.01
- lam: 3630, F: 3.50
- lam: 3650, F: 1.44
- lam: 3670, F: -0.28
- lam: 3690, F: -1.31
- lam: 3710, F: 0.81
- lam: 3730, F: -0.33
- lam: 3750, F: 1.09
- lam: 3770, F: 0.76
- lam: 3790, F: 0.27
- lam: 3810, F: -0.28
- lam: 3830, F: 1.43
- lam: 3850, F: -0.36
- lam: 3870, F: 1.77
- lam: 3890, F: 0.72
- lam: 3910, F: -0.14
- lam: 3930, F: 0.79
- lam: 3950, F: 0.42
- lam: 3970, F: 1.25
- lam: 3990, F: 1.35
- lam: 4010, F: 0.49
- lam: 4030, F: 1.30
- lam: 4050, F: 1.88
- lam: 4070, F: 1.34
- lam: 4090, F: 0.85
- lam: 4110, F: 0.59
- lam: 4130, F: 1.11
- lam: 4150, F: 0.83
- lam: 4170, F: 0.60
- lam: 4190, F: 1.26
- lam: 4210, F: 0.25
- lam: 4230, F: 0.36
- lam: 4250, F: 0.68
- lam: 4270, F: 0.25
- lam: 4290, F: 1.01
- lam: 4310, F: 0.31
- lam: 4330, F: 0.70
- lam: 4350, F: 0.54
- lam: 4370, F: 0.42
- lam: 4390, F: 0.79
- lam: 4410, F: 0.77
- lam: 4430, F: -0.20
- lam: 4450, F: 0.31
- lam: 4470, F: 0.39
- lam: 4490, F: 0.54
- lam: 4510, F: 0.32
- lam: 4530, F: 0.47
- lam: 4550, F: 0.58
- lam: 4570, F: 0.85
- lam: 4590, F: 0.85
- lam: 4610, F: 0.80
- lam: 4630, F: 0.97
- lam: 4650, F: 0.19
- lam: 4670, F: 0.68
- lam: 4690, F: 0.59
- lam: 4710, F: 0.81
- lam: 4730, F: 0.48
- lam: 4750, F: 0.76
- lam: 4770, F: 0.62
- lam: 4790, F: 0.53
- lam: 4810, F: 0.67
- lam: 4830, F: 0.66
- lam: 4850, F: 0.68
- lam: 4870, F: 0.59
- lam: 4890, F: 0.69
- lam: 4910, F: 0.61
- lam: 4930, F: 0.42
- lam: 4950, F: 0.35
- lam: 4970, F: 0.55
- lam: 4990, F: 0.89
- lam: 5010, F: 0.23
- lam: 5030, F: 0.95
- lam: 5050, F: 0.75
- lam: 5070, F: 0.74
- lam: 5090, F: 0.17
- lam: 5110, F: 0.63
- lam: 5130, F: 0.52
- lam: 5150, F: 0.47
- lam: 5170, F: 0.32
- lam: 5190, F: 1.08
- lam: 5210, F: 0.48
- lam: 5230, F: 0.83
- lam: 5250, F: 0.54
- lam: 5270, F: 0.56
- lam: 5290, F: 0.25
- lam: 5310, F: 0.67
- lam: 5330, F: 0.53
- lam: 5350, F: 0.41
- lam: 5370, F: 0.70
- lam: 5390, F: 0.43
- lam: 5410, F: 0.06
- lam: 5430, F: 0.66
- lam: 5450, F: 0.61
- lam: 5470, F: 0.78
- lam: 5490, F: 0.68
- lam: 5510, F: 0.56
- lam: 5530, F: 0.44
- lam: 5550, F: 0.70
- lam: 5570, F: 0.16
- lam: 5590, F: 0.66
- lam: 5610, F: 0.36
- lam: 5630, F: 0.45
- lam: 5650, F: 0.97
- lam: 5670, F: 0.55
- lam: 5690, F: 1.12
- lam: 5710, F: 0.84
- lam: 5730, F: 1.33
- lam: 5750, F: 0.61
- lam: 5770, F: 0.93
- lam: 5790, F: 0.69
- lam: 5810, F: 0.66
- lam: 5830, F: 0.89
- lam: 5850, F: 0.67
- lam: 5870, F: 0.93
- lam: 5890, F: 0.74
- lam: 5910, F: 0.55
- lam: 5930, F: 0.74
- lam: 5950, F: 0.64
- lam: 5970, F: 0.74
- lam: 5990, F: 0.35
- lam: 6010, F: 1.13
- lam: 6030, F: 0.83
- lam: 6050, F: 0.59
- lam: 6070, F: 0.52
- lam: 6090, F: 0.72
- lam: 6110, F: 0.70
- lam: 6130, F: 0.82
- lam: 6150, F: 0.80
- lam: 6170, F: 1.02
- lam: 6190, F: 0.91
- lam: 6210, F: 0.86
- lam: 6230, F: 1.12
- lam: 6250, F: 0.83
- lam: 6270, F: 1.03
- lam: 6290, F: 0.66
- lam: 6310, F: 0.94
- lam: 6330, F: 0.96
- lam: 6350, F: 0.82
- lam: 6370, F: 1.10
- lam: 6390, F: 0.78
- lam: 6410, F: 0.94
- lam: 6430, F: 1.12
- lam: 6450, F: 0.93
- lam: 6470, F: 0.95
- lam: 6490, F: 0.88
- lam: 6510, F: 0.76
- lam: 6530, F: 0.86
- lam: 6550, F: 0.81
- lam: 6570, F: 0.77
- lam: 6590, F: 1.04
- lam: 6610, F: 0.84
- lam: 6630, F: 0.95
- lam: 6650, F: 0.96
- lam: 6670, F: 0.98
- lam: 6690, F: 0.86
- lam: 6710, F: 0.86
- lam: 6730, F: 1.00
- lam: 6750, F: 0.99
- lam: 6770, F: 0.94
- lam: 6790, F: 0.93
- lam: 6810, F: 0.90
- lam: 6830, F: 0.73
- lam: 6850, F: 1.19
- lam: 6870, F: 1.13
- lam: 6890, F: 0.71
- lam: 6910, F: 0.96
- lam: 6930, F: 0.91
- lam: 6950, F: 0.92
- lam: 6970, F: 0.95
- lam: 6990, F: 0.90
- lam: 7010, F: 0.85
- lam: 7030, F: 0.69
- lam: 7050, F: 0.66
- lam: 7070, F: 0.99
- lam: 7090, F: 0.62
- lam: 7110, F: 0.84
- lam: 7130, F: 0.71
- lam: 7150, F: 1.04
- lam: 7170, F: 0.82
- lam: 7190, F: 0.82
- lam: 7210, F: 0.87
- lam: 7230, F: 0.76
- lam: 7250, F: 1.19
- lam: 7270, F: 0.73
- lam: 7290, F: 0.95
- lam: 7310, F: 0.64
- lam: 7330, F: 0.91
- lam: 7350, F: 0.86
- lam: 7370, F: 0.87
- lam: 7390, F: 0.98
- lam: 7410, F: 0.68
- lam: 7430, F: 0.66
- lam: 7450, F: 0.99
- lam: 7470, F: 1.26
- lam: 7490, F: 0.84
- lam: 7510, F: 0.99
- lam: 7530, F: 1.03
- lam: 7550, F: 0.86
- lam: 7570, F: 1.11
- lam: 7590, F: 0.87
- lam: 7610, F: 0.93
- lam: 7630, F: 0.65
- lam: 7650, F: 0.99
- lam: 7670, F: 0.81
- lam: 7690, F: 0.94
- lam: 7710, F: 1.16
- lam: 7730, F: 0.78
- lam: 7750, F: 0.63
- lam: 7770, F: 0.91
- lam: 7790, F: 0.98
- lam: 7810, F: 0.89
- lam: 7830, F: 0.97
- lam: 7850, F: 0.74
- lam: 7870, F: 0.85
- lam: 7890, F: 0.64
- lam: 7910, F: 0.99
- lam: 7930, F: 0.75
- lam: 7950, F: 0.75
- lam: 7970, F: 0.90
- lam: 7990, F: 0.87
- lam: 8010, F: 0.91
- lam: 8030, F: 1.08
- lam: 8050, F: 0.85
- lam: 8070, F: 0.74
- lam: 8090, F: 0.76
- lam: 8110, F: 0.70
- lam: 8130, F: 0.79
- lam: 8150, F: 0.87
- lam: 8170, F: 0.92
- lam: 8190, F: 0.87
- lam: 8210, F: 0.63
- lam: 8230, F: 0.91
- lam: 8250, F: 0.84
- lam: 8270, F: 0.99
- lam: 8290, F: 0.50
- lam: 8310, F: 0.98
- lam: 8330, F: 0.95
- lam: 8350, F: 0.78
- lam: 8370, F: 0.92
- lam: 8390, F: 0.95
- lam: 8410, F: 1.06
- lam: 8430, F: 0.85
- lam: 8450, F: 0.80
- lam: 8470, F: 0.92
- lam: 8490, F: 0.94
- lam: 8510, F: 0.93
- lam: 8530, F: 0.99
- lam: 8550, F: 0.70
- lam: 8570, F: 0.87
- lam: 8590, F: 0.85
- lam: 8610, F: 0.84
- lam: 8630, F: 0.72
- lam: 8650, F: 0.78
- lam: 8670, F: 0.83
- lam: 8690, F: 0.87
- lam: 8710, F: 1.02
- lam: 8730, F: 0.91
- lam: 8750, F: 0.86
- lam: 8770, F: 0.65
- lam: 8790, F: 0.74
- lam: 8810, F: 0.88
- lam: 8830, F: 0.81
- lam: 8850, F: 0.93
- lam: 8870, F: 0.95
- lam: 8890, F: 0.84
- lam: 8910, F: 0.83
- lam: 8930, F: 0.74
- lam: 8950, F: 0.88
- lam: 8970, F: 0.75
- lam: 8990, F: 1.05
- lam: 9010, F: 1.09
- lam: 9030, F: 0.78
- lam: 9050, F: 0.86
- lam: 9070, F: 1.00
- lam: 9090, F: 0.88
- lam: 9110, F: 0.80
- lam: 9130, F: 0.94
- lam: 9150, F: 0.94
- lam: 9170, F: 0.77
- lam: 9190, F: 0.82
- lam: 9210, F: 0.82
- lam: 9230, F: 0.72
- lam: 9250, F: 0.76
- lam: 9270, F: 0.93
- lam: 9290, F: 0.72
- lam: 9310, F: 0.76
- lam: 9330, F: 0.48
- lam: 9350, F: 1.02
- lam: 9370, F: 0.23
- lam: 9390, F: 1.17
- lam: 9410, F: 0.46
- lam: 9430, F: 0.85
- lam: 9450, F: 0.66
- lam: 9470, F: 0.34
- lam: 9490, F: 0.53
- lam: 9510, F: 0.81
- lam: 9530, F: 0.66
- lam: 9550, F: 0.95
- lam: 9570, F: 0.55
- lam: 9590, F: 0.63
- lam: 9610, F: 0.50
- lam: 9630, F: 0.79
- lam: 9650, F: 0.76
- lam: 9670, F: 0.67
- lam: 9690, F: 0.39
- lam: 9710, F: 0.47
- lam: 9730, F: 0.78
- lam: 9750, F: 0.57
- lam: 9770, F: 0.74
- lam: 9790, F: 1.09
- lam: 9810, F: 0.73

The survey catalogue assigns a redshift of 0.534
